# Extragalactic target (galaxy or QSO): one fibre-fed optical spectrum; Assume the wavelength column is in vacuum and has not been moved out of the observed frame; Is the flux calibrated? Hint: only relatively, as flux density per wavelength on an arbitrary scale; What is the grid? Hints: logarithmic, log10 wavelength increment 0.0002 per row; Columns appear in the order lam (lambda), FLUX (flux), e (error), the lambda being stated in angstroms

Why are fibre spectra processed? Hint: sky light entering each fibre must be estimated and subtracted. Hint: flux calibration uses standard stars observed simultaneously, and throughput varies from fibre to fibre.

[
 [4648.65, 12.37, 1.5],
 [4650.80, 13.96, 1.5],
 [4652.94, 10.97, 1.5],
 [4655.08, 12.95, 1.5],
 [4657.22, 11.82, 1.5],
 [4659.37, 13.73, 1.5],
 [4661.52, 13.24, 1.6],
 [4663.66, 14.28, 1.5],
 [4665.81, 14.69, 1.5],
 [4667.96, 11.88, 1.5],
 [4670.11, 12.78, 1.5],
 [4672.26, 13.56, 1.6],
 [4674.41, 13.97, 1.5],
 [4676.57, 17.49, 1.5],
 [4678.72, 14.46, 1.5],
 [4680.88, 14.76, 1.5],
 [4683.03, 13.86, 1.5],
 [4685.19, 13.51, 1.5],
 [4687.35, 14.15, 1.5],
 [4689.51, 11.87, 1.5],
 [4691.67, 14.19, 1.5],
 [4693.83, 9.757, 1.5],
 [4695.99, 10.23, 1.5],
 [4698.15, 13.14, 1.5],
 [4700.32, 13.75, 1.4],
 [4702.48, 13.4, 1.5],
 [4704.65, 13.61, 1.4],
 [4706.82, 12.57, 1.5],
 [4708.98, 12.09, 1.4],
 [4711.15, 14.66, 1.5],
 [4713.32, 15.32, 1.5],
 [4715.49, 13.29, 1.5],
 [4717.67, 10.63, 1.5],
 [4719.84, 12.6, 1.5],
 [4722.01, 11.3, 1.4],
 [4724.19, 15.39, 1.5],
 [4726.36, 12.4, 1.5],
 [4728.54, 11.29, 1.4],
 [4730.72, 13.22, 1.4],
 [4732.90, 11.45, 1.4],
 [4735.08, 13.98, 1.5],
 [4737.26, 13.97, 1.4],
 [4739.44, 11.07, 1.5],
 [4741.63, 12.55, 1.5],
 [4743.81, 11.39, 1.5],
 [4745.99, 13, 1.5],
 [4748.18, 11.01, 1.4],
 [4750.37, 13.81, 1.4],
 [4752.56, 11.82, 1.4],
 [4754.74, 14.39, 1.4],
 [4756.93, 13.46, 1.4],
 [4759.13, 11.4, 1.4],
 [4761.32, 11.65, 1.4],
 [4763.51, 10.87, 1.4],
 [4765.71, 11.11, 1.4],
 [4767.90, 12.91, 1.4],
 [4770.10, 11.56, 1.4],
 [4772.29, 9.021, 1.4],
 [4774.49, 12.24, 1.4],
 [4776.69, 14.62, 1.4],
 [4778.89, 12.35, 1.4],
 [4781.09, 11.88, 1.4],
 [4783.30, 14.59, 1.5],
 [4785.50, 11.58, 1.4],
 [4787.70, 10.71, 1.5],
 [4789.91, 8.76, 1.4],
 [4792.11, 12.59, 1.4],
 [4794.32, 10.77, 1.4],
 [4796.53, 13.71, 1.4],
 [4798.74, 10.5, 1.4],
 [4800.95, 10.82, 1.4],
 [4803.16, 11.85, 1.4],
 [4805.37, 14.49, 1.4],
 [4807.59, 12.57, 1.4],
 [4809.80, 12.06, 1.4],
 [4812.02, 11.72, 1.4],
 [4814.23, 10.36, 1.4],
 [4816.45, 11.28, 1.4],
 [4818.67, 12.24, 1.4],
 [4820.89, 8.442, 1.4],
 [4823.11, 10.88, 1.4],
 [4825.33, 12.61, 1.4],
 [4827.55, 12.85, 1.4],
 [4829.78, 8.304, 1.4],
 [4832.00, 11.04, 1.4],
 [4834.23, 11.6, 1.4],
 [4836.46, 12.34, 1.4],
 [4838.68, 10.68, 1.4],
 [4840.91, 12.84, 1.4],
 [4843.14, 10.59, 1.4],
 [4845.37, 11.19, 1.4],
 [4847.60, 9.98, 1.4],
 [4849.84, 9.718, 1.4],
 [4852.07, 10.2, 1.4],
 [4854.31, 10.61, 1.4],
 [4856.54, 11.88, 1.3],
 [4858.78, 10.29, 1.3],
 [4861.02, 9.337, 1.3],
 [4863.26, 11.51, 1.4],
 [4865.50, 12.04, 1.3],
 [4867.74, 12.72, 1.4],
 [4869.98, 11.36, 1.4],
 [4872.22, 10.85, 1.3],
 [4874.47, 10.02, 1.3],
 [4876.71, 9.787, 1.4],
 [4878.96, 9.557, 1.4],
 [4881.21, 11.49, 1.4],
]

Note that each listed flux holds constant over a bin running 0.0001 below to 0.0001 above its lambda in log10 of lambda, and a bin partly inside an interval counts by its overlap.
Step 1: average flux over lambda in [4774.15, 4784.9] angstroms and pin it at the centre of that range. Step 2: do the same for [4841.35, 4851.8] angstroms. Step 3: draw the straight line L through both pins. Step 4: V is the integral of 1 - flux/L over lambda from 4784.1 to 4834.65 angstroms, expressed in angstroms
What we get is 2.3 angstroms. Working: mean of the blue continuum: 13.1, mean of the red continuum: 10.5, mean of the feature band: 11.4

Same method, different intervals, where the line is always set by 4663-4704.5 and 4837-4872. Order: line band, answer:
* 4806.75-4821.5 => 0.4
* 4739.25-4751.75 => 0.4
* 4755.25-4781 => 0.6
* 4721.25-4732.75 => 0.2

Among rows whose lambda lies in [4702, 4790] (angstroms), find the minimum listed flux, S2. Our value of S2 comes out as 8.76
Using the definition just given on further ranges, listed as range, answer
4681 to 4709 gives 9.757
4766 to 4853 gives 8.304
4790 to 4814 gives 10.5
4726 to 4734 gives 11.29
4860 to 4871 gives 9.337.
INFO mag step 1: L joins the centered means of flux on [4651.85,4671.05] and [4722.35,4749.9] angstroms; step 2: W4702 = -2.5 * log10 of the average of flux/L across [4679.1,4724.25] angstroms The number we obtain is -0.02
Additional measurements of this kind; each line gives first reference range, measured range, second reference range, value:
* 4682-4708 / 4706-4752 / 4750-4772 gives -0.02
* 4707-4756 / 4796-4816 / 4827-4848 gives -0.03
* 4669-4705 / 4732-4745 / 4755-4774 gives -0.02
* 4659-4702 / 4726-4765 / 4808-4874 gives 0.01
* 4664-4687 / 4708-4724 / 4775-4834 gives 0.03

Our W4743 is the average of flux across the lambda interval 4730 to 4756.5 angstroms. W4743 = 12.7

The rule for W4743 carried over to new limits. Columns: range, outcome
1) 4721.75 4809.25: 12.2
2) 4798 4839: 11.4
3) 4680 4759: 12.8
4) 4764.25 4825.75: 11.7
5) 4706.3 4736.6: 12.9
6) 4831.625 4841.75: 11.7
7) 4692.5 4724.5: 12.7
